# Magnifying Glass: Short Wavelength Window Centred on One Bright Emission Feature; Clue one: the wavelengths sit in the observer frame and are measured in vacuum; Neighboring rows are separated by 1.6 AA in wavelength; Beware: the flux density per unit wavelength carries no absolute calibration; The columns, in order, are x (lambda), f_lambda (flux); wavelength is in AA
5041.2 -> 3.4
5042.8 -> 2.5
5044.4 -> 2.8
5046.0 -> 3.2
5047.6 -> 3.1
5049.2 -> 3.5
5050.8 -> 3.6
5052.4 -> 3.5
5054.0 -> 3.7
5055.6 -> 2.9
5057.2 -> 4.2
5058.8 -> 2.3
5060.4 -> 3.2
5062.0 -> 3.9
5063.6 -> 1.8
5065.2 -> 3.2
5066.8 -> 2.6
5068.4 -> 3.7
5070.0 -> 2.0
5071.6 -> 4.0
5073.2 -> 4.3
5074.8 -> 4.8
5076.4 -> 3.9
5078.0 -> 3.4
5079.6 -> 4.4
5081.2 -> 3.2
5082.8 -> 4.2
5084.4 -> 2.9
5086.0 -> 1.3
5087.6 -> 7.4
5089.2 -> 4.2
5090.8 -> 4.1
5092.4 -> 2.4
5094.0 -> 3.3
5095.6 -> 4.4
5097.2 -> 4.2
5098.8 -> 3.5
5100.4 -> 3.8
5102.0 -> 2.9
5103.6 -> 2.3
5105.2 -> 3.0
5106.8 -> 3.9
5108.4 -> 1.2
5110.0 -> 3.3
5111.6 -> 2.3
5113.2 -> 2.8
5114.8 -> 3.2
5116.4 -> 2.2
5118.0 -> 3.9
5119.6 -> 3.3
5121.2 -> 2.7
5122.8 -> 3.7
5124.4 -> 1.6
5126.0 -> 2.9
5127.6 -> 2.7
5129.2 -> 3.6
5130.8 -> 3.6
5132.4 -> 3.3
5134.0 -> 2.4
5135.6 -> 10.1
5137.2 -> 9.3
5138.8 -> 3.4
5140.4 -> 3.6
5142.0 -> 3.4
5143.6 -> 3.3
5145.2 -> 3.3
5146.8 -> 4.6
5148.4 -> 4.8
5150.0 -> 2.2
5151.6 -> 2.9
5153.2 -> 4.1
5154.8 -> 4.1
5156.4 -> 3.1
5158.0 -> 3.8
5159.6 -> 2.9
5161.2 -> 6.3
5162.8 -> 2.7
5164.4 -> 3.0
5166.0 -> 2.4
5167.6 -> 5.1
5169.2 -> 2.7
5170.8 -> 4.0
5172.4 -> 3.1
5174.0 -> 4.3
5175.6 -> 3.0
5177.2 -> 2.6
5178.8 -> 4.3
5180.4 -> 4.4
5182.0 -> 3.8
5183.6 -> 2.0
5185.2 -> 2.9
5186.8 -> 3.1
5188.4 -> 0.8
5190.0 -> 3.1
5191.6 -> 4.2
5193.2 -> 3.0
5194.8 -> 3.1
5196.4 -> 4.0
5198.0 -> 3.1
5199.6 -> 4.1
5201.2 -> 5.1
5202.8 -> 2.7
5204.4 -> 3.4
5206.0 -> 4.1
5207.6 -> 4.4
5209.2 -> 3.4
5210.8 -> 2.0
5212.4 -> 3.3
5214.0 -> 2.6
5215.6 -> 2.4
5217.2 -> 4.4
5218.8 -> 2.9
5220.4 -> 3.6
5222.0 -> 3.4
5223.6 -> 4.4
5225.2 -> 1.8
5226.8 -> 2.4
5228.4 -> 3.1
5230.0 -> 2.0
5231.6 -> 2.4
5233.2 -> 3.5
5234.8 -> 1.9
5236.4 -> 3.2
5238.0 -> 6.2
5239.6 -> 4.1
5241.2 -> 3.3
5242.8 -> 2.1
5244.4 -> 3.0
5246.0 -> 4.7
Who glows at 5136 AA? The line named [O III] 5007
